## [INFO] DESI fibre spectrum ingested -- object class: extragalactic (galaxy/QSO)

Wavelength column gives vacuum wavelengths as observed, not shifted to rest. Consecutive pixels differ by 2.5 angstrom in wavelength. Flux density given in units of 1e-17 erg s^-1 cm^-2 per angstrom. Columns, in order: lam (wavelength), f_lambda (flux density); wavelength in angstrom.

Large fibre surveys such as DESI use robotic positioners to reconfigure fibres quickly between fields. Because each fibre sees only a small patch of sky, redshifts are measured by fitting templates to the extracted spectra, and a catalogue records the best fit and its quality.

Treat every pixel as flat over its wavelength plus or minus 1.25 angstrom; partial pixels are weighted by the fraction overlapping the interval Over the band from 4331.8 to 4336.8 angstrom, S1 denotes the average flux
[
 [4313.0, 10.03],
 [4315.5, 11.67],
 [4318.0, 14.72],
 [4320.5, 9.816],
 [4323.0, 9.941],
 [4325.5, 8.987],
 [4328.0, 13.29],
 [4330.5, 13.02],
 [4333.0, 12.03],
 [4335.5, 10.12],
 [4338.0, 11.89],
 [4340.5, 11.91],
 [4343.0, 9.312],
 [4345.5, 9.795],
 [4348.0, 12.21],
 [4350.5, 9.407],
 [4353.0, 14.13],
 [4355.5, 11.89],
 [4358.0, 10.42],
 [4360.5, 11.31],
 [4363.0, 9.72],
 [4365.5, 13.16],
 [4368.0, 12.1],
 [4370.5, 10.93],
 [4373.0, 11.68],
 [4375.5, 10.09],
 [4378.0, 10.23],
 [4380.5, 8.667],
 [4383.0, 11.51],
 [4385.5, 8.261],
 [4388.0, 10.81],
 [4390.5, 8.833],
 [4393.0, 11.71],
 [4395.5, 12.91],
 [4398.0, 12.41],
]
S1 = 11.1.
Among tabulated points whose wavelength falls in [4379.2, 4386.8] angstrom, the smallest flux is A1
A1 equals 8.261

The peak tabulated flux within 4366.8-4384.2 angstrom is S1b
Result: 12.1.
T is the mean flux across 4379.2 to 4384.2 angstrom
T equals 10.1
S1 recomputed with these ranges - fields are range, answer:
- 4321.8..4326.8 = 9.5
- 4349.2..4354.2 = 11.7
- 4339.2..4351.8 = 10.5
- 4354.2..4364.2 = 10.9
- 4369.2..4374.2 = 11.3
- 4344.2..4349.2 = 11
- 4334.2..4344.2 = 10.8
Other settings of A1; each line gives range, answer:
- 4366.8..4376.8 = 10.09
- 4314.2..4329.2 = 8.987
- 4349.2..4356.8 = 9.407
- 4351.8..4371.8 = 9.72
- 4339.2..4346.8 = 9.312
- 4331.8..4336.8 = 10.12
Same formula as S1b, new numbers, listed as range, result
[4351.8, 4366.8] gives 14.13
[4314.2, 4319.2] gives 14.72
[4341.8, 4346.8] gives 9.795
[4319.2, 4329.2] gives 13.29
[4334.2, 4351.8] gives 12.21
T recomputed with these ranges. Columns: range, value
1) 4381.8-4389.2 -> 10.2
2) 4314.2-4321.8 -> 12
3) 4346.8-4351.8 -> 10.8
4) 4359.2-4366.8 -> 11.4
